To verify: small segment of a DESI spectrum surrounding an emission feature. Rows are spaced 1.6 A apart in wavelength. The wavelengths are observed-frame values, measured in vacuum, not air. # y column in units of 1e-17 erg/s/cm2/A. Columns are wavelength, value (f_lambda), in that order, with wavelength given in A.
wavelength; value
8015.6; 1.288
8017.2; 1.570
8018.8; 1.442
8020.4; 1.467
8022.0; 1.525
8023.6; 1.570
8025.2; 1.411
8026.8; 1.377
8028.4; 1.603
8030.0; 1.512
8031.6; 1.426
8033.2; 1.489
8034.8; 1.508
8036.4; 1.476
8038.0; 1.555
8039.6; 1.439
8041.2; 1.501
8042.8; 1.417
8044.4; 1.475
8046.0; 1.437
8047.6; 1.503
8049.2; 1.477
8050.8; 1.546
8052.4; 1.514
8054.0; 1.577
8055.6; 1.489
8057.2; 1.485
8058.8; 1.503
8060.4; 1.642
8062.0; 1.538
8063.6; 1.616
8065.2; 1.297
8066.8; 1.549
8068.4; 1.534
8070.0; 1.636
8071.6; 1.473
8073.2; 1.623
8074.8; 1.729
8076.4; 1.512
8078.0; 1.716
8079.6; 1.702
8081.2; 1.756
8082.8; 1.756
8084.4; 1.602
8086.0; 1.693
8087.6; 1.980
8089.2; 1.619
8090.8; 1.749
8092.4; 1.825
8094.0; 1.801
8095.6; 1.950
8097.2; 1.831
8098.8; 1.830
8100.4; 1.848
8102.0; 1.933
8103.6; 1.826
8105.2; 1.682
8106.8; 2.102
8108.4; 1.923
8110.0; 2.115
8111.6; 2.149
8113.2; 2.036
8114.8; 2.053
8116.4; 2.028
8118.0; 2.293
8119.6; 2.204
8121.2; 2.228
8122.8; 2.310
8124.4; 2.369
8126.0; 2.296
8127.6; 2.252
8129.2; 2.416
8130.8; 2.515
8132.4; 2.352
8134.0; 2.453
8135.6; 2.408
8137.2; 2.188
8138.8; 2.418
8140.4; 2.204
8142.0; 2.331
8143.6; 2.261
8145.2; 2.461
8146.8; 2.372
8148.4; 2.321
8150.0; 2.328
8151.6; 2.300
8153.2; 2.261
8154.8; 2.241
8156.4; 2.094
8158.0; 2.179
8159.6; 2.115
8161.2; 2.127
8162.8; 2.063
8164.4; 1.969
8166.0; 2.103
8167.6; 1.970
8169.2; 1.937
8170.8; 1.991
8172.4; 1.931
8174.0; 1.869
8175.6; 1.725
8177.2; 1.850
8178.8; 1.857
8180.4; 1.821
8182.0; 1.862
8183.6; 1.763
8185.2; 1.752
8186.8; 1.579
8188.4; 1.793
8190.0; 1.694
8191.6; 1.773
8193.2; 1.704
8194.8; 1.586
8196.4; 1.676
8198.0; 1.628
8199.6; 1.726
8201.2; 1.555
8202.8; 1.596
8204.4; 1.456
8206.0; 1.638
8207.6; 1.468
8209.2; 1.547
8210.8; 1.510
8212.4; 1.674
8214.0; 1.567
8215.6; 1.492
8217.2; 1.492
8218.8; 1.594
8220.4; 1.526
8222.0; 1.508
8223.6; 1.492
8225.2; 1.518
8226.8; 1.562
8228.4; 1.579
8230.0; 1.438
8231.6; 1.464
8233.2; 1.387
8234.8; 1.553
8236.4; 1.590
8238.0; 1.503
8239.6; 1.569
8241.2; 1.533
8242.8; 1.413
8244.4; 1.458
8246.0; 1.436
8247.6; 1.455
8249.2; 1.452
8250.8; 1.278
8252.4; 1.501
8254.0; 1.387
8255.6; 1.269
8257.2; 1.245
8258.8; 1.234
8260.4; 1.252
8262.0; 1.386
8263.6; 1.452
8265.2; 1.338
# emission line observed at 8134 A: Mg II 2798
